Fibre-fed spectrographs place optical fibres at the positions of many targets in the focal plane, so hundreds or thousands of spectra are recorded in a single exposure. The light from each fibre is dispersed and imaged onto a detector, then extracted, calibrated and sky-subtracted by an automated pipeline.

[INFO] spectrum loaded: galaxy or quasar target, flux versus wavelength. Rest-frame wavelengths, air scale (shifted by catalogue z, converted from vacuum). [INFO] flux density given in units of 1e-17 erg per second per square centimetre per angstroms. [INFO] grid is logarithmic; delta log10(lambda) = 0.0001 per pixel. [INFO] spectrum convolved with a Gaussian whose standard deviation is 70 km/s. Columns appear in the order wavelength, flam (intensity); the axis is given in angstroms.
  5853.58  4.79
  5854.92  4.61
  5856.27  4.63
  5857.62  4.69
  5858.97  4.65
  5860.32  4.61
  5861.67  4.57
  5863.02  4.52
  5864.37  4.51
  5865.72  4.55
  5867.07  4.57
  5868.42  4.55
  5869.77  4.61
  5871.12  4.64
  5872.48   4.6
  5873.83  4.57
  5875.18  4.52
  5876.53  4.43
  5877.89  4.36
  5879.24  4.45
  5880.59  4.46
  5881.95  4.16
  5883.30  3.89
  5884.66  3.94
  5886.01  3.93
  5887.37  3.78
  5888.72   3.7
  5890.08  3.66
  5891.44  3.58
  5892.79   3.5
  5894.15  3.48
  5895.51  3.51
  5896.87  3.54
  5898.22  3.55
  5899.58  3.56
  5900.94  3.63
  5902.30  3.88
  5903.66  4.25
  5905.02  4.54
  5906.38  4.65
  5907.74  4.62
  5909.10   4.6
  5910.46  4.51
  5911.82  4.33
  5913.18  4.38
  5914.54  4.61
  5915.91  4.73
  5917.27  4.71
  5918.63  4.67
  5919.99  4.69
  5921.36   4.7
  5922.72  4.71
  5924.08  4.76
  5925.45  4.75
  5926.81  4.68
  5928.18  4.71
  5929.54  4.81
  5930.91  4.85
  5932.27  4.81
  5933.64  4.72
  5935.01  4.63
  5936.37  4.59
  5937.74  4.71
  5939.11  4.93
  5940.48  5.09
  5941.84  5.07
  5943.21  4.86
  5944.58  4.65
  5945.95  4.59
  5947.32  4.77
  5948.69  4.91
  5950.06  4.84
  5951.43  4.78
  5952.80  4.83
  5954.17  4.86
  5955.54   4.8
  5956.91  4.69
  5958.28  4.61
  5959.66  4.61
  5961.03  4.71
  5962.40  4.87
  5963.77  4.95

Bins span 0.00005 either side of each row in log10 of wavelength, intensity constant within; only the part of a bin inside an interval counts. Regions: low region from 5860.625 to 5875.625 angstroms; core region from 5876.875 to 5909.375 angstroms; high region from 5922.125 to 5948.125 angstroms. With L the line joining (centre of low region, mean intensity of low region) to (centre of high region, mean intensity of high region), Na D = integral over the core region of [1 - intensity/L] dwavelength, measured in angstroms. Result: 4.8 angstroms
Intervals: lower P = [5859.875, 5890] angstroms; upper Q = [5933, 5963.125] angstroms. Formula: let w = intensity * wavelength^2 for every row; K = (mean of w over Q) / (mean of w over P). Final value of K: 1.13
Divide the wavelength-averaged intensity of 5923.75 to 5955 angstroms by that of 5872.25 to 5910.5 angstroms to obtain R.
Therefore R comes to 1.2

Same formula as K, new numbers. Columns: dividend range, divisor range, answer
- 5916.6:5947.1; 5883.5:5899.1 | 1.32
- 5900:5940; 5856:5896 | 1.10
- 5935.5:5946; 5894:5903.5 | 1.35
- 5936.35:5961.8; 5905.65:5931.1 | 1.04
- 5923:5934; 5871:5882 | 1.08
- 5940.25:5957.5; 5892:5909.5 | 1.25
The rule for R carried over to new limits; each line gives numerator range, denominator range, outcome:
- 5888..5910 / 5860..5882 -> 0.86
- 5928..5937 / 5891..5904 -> 1.30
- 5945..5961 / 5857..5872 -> 1.04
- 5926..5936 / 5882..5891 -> 1.24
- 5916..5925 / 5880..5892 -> 1.21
